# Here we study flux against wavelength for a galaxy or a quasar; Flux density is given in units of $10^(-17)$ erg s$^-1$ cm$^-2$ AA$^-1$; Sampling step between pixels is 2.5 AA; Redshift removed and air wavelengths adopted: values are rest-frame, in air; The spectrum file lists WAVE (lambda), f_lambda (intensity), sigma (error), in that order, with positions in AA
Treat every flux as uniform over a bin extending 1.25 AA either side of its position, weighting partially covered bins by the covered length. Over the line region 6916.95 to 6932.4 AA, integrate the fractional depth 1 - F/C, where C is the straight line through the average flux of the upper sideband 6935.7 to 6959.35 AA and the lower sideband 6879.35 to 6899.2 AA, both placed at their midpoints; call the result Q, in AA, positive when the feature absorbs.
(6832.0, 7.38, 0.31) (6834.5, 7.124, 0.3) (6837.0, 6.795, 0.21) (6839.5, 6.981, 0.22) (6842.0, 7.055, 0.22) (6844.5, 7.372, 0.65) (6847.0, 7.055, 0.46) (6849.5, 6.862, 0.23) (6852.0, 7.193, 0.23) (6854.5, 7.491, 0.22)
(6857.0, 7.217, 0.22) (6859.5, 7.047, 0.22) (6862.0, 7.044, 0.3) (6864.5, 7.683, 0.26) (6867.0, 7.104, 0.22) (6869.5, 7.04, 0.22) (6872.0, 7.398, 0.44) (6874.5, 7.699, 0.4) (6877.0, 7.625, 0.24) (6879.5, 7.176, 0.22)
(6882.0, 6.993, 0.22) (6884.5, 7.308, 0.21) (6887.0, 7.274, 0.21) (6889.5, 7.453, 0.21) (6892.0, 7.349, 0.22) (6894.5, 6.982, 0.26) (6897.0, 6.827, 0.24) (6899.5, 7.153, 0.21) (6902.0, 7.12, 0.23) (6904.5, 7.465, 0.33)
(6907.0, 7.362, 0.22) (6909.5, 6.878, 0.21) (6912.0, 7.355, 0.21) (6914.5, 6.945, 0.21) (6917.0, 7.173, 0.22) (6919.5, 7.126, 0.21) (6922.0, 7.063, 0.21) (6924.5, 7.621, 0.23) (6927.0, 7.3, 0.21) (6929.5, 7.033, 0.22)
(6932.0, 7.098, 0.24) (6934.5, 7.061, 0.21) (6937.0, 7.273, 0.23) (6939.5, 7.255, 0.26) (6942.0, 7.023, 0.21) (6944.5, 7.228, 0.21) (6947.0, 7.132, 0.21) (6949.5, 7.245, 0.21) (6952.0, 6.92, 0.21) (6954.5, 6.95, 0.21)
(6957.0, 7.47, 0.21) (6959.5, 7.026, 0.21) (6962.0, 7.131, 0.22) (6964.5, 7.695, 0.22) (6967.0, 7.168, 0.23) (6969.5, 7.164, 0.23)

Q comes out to -0.10 AA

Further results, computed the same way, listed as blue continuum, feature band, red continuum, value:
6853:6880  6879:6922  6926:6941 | 0.4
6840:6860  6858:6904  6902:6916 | -0.4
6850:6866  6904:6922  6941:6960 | 0.0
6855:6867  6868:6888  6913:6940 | -0.2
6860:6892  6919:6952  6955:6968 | 0.5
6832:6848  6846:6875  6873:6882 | 0.2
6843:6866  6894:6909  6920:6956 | 0.1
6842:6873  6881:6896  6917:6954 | -0.1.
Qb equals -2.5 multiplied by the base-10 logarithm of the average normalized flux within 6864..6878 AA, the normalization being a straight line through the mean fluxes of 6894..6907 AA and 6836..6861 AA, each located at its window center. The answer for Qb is -0.04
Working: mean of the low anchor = 7.11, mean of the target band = 7.41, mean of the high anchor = 7.14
